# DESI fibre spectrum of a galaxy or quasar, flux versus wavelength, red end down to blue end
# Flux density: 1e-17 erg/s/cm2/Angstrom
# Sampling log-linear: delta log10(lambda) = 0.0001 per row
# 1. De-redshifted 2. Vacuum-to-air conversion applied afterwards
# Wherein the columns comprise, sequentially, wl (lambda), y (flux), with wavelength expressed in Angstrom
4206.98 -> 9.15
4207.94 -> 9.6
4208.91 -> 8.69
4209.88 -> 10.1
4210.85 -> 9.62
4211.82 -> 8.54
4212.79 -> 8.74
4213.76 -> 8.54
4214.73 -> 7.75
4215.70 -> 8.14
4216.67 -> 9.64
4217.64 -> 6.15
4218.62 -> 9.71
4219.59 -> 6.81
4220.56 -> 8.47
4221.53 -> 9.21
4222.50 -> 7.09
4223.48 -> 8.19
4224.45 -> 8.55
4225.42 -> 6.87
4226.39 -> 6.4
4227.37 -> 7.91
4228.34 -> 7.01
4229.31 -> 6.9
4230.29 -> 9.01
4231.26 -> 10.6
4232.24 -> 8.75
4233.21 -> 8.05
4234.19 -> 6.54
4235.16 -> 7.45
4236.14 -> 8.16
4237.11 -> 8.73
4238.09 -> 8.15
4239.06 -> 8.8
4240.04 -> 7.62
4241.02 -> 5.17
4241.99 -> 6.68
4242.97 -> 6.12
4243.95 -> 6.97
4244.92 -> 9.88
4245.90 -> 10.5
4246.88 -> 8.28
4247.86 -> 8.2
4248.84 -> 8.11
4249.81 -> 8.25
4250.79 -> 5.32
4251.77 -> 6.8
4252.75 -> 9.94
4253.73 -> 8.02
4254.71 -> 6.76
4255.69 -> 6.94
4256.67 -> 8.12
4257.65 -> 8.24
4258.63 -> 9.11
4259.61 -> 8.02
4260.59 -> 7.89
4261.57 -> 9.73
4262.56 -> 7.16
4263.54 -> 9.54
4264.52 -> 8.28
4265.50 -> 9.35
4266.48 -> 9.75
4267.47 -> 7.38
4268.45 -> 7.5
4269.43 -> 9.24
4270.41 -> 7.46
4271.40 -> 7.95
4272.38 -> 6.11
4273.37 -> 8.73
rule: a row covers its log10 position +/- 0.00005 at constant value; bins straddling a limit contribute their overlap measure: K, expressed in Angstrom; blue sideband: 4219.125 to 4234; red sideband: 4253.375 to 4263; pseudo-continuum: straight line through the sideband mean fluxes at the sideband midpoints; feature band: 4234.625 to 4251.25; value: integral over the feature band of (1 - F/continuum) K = 0.4 Angstrom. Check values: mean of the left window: 7.96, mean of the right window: 8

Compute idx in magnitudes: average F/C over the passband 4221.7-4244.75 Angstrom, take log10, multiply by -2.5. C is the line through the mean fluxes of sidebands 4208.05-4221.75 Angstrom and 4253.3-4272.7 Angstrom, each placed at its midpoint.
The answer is 0.10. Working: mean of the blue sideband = 8.59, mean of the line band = 7.69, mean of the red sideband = 8.15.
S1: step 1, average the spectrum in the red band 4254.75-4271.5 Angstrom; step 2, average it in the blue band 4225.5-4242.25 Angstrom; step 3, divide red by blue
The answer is 1.1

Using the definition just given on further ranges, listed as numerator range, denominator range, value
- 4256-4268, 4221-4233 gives 1.06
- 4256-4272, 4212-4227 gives 1.05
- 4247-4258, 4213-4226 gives 0.95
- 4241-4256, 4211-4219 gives 0.91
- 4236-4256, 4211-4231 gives 0.97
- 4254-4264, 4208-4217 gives 0.92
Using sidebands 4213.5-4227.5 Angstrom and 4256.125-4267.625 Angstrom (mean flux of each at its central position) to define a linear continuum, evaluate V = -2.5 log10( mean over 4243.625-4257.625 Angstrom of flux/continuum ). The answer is 0.05 mag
